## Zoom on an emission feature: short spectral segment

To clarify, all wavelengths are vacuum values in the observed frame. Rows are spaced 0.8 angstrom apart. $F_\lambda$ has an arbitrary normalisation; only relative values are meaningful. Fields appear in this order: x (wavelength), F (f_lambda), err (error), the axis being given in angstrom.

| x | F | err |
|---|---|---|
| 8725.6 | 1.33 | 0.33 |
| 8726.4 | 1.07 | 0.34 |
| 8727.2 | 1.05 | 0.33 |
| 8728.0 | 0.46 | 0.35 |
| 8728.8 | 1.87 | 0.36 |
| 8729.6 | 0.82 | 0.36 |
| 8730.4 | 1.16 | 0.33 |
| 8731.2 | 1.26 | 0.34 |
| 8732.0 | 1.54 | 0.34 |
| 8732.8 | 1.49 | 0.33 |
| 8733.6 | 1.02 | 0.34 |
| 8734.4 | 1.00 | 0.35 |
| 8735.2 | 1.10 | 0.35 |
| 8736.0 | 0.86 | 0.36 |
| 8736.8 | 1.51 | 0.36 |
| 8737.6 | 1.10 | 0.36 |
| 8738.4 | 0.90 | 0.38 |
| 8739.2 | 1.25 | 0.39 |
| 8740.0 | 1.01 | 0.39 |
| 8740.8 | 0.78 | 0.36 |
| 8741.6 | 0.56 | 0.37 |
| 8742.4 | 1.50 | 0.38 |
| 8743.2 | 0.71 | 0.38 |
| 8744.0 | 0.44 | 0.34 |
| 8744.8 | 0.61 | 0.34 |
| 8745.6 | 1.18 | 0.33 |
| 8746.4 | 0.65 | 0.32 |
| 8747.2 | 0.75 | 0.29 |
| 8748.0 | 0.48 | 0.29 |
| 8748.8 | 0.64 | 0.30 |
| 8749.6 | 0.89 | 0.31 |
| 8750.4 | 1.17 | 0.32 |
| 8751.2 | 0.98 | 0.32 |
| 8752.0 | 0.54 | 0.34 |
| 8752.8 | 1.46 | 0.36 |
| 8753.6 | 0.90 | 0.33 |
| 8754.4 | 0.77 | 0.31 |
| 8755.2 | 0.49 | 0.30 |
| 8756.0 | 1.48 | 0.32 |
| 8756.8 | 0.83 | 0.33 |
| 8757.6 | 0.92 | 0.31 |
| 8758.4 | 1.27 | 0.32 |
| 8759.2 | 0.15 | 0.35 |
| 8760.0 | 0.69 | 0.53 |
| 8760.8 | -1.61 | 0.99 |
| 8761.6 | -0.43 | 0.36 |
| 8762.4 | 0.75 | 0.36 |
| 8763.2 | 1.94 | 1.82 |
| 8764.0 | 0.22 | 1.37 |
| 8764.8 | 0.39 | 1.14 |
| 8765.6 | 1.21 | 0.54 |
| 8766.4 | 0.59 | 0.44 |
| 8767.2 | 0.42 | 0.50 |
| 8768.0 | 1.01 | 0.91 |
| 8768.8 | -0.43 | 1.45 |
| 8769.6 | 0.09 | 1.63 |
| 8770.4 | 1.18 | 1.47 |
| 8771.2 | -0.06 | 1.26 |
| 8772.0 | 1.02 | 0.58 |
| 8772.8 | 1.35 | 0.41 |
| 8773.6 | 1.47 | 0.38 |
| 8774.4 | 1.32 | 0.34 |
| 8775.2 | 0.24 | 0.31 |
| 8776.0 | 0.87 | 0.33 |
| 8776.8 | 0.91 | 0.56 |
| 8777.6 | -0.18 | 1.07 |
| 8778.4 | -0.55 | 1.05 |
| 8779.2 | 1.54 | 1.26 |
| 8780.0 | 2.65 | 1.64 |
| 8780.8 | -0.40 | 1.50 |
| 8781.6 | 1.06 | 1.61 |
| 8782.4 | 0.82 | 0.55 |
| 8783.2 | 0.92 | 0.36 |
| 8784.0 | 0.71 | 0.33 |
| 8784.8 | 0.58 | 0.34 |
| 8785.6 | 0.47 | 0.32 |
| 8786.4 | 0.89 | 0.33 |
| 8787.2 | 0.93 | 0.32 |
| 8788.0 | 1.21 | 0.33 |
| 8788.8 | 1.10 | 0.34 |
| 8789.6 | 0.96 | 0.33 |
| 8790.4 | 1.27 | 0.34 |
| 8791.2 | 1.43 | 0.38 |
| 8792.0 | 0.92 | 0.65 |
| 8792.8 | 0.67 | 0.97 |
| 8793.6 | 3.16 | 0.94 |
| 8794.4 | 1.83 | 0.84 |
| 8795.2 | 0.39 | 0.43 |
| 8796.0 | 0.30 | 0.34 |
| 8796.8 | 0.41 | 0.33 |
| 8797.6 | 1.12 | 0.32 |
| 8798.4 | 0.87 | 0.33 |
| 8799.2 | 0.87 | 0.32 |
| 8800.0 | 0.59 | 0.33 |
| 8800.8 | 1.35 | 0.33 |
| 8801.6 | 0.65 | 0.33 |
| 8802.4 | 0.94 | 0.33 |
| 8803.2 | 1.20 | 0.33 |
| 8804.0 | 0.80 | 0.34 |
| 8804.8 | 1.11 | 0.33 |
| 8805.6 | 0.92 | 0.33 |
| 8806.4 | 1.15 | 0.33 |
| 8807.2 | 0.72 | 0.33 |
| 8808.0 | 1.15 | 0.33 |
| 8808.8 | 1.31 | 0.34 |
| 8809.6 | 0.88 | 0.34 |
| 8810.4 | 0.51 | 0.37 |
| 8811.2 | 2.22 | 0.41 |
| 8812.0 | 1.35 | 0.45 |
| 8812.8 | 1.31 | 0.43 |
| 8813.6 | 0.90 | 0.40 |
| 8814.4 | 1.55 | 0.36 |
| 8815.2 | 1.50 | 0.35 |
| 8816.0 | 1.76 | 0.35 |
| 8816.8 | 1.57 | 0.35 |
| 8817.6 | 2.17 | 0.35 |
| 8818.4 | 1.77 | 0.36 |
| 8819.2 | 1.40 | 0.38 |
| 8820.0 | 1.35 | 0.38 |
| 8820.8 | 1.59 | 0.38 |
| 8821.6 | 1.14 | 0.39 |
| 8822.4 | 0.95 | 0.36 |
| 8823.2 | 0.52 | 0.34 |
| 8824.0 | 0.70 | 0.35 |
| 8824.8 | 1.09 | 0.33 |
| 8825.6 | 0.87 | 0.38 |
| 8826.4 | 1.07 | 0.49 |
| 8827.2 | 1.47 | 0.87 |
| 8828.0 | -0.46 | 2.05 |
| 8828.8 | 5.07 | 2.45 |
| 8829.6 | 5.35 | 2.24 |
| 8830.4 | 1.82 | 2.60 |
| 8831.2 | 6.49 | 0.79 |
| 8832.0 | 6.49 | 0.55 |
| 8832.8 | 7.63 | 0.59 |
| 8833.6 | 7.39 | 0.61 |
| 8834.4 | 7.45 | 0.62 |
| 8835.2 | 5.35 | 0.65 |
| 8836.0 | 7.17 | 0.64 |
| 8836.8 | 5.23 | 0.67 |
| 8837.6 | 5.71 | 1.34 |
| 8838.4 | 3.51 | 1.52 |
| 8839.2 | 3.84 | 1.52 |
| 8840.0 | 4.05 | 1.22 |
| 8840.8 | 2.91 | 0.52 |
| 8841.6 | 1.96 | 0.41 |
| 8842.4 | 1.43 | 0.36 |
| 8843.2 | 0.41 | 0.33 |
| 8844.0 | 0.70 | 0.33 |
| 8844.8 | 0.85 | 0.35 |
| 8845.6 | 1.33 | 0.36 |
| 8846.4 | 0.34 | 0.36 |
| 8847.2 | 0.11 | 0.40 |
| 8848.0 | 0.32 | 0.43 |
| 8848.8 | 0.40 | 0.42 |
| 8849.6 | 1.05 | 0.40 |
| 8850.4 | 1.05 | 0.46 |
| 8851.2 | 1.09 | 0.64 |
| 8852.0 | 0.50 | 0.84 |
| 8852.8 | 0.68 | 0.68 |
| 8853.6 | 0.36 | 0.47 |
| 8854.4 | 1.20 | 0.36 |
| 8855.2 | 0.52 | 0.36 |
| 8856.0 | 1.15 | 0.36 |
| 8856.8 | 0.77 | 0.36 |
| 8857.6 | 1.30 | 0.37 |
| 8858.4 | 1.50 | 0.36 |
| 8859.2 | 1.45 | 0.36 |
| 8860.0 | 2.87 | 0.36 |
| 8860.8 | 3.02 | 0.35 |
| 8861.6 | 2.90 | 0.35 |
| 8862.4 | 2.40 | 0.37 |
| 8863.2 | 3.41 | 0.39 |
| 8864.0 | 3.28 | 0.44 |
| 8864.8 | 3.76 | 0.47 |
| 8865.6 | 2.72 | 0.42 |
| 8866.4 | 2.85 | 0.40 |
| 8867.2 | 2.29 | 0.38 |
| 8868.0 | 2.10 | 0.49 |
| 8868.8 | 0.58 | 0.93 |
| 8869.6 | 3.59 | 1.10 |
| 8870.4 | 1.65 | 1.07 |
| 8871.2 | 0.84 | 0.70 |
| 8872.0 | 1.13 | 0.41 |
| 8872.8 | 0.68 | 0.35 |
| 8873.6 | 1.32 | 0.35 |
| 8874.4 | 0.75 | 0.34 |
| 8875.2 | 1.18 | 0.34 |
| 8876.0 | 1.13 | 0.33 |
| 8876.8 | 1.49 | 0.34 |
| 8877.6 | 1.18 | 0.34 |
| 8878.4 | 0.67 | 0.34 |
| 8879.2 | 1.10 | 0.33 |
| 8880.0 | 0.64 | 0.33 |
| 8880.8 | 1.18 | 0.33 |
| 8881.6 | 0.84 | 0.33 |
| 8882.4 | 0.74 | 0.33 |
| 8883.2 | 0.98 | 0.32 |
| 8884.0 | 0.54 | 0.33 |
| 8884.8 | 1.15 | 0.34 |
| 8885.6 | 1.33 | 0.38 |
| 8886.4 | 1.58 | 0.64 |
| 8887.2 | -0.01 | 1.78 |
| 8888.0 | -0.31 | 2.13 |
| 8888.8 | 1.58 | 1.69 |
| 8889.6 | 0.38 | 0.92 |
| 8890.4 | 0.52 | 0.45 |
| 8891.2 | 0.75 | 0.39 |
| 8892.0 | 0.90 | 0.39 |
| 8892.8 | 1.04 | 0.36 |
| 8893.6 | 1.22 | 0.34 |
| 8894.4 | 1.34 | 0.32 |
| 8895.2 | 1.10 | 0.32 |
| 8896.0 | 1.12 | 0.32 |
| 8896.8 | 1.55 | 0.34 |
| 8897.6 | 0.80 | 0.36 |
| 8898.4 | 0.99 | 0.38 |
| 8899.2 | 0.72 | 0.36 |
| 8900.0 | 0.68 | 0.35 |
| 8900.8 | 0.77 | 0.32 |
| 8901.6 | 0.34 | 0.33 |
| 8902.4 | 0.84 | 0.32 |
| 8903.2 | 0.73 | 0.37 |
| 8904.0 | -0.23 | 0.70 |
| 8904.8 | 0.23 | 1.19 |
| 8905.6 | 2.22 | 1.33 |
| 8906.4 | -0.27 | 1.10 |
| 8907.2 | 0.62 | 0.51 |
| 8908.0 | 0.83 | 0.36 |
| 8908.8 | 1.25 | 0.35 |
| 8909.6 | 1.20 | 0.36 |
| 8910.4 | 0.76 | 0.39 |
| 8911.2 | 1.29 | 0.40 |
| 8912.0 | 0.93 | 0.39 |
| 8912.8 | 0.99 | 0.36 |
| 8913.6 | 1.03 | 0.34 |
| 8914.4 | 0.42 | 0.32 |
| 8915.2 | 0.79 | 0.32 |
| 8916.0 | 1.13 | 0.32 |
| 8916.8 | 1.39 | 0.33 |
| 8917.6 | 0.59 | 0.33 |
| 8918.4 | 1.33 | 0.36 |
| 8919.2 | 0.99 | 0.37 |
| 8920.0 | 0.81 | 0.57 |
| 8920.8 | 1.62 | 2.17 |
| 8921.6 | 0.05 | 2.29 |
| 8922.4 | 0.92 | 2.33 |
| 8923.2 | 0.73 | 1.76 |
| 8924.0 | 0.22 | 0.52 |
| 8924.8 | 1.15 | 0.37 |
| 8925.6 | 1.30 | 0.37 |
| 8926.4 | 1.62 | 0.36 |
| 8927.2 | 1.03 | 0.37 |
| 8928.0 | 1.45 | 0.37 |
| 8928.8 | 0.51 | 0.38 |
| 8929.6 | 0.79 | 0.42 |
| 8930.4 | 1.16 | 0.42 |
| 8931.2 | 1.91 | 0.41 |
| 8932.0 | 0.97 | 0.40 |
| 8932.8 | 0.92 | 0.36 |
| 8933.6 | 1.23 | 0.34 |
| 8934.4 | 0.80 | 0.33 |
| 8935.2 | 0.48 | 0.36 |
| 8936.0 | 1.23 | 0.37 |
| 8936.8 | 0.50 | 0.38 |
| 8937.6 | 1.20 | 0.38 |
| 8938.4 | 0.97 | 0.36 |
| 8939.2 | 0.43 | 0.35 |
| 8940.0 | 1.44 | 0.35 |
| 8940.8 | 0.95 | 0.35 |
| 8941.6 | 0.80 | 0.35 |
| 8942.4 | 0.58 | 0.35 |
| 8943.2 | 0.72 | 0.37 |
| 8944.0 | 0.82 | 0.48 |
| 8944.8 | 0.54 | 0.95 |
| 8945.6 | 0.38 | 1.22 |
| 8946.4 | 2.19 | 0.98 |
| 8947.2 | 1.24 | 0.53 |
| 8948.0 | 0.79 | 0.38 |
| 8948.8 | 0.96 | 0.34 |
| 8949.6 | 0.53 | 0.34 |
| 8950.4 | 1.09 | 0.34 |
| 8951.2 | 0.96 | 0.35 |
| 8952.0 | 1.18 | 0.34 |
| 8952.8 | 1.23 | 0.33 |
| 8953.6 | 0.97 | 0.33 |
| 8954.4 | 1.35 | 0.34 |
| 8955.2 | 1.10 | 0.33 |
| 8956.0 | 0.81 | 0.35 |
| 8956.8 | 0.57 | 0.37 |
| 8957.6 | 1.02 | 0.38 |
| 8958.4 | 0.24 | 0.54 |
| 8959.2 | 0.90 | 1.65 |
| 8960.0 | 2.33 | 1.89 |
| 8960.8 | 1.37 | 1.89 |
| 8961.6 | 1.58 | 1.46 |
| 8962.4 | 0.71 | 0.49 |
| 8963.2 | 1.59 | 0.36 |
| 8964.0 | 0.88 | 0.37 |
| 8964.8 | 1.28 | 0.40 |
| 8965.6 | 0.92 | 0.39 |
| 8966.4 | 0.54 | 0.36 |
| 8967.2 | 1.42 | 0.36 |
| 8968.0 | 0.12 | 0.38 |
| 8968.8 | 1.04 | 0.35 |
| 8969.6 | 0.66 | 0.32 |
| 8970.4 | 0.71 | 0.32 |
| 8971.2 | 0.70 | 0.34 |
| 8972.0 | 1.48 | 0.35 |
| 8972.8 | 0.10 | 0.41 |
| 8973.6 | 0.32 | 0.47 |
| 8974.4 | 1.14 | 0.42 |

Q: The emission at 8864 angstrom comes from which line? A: [N II] 6583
